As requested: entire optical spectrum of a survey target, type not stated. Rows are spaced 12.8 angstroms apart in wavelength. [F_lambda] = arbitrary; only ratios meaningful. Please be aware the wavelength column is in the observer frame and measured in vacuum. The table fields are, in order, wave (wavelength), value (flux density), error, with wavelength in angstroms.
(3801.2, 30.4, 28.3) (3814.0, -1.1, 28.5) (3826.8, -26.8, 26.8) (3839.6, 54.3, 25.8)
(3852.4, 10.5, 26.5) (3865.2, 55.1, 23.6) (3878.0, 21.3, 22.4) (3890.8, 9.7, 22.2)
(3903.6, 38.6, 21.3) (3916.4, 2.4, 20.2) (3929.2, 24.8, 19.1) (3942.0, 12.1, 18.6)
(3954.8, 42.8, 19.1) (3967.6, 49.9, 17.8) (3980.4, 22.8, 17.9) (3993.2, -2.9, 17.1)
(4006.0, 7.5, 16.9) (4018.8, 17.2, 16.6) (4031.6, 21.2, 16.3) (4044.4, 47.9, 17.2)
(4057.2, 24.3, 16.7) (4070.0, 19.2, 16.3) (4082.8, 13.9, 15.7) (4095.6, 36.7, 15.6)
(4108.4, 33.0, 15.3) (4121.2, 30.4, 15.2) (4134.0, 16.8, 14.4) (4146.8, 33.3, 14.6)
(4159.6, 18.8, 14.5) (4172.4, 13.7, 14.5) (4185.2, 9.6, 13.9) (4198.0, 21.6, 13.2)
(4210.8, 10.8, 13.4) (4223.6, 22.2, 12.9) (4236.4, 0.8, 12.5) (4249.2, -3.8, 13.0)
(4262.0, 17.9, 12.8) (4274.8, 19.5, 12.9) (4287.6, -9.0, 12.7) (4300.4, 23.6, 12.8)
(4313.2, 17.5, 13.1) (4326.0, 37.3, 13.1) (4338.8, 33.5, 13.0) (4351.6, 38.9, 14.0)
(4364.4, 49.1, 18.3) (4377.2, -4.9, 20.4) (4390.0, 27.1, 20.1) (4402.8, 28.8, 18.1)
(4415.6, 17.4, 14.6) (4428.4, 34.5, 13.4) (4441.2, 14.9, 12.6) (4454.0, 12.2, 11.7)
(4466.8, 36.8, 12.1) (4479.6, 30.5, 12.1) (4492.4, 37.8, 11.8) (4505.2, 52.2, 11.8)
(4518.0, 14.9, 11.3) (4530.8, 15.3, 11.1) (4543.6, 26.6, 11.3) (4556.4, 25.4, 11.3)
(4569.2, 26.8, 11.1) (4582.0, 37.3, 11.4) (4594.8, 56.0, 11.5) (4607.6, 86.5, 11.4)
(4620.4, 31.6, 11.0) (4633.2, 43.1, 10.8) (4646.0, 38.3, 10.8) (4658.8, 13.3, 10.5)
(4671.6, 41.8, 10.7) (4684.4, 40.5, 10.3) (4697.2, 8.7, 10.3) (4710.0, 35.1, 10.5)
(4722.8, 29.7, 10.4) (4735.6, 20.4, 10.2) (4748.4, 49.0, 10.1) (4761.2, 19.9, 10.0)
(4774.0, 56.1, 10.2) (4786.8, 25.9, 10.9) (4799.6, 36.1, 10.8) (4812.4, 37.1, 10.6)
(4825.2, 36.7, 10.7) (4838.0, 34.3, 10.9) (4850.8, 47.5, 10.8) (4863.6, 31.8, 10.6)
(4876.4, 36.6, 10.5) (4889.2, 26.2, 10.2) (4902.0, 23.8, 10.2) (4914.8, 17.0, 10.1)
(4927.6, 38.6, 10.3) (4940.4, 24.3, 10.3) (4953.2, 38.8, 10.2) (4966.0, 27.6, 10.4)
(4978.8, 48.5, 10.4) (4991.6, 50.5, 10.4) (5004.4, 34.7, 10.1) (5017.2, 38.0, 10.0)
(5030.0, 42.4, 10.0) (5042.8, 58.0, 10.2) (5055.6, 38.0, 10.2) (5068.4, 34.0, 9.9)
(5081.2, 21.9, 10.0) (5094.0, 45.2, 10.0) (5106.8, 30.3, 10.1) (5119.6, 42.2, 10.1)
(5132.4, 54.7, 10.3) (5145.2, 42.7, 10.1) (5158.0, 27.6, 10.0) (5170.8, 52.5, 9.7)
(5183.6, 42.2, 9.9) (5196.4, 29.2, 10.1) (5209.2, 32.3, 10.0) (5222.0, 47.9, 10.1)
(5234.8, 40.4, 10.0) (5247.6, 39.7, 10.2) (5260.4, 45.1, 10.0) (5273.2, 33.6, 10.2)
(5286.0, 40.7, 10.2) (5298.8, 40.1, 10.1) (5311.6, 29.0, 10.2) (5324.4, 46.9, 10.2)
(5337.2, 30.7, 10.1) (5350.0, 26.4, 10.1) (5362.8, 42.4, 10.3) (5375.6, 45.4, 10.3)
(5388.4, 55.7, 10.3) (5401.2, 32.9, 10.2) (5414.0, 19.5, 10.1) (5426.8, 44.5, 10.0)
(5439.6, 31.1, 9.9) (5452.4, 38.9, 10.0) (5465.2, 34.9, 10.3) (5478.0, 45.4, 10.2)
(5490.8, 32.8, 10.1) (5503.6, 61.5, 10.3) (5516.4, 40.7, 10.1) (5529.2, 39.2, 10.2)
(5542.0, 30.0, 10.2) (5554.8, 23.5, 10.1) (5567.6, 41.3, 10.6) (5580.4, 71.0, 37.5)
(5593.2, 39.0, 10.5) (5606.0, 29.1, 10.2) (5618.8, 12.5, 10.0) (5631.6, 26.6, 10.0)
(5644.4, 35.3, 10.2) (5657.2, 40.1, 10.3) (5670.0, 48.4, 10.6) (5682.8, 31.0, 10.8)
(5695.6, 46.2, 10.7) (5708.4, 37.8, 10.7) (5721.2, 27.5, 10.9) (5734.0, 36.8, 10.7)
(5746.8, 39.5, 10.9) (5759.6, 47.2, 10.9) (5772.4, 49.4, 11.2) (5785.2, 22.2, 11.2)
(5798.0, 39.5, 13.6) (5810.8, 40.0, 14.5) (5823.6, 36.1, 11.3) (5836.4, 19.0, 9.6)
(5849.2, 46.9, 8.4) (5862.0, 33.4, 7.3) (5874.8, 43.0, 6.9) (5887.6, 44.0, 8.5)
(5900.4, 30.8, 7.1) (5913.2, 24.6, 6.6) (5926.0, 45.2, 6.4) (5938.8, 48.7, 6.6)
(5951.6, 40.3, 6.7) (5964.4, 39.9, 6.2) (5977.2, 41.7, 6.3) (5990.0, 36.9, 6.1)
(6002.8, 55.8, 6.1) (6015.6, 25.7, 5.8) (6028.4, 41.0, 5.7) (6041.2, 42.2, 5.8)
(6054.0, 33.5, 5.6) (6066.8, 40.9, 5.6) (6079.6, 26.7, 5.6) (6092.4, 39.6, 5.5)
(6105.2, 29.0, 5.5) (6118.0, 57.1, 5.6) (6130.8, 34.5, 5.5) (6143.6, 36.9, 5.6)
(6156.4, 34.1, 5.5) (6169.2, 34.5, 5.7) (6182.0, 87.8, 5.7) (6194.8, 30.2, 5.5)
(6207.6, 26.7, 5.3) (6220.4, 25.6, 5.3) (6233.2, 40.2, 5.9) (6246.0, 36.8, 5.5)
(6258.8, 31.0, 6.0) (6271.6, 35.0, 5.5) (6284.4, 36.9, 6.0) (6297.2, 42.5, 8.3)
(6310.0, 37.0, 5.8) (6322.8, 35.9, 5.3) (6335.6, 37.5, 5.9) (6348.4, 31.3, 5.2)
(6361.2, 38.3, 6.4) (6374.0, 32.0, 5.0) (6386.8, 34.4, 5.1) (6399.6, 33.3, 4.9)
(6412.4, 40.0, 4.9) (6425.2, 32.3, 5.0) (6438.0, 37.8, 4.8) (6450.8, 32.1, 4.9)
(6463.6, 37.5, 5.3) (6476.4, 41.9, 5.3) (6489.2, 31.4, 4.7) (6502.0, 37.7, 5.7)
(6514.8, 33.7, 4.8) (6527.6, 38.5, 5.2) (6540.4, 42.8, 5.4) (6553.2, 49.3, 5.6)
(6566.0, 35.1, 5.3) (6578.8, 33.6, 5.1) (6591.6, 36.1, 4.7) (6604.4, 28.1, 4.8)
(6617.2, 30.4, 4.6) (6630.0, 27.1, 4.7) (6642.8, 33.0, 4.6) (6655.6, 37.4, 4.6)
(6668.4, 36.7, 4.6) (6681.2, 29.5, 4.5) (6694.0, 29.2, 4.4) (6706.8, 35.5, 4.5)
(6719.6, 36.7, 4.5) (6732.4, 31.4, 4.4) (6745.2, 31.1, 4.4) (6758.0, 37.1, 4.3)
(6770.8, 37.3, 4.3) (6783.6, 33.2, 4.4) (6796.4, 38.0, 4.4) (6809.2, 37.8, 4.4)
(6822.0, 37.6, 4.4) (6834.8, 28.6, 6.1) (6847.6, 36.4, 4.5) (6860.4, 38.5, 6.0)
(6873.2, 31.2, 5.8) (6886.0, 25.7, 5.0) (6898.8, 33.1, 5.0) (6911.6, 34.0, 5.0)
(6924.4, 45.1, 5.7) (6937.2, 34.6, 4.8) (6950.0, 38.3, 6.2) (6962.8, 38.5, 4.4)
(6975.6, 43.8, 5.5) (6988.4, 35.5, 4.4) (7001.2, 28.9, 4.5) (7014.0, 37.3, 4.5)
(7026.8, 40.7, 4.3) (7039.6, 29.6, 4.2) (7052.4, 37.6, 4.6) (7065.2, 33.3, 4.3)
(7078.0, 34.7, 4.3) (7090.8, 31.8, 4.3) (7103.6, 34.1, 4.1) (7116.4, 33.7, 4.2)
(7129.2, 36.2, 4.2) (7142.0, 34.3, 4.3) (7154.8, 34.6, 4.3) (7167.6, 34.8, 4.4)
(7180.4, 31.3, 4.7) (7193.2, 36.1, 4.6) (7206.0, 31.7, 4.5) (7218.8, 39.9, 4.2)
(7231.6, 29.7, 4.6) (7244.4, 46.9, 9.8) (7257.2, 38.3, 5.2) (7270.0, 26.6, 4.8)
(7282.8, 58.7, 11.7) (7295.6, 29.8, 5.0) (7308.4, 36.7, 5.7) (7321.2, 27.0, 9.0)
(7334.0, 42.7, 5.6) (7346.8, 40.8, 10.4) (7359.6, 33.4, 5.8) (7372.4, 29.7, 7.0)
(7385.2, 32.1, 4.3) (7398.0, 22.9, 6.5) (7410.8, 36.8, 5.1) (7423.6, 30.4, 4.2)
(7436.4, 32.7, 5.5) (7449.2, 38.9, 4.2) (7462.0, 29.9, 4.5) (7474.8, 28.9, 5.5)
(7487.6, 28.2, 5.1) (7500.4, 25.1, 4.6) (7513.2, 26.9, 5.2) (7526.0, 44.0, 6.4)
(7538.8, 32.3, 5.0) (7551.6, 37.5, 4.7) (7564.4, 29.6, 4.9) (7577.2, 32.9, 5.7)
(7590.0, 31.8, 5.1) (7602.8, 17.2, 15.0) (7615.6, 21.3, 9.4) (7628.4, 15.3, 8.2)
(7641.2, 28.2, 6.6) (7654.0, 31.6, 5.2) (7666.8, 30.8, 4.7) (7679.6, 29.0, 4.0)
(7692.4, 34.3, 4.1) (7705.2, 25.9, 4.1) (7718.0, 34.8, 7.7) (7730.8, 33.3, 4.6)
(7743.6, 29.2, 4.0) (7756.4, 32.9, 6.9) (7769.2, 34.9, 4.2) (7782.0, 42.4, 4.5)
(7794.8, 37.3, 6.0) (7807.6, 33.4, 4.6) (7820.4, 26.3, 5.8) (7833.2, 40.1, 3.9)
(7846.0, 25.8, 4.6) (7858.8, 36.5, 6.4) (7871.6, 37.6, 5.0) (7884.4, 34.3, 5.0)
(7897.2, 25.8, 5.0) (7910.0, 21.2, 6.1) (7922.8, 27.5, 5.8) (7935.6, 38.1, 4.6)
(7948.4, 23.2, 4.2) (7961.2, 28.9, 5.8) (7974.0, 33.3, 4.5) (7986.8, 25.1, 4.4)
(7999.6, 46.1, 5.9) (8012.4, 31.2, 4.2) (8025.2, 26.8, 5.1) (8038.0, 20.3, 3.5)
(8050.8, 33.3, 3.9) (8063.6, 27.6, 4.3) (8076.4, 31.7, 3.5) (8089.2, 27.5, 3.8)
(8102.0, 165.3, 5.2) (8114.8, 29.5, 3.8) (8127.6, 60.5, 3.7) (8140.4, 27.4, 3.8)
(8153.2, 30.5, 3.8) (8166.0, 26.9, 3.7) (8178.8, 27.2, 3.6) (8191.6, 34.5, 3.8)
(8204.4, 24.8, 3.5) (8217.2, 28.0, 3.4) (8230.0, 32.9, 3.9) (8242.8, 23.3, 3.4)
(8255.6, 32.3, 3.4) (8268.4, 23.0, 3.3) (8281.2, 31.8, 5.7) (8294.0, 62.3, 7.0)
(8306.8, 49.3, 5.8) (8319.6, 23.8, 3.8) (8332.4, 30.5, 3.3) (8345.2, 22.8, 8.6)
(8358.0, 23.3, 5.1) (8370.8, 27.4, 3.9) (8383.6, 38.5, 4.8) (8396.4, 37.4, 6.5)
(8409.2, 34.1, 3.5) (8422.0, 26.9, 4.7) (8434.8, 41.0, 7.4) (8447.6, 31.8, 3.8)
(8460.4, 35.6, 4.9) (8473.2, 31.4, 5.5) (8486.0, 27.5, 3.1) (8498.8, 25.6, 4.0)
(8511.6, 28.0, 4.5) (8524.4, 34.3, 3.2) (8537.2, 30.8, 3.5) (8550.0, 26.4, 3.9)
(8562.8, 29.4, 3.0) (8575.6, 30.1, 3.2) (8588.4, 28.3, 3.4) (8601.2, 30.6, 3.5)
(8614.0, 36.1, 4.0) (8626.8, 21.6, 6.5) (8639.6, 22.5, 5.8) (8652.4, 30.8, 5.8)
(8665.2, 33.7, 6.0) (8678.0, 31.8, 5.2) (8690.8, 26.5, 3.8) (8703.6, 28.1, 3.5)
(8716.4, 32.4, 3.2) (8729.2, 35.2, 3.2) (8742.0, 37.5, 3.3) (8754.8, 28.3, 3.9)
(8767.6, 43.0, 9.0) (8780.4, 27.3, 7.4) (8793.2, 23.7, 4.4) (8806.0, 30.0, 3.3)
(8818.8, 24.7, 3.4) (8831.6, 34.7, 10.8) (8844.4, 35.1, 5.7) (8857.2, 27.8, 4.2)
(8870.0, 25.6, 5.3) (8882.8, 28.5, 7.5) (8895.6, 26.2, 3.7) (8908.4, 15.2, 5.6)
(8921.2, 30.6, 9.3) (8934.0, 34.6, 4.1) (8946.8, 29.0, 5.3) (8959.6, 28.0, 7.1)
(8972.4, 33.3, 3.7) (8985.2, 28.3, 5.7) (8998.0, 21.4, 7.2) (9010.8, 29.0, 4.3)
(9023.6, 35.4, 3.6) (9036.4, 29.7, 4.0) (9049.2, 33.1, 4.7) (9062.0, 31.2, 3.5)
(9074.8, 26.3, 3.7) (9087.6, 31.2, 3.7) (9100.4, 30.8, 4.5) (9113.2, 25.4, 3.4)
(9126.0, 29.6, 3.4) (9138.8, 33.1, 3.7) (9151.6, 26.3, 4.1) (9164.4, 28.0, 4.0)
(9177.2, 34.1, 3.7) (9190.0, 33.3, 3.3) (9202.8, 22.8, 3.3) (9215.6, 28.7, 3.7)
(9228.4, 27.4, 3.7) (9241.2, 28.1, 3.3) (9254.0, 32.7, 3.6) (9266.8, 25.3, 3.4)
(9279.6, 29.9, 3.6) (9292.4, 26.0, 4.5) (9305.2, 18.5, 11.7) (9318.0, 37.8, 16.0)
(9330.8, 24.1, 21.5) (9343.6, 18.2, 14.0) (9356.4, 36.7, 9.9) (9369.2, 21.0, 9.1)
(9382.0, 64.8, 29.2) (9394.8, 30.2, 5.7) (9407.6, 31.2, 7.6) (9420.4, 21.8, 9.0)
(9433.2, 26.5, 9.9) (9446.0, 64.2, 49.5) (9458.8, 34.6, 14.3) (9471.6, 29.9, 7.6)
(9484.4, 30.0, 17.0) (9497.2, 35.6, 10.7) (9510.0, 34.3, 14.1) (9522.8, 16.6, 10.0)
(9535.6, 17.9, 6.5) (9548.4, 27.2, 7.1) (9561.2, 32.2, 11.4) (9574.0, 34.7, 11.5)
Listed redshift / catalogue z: 0.23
